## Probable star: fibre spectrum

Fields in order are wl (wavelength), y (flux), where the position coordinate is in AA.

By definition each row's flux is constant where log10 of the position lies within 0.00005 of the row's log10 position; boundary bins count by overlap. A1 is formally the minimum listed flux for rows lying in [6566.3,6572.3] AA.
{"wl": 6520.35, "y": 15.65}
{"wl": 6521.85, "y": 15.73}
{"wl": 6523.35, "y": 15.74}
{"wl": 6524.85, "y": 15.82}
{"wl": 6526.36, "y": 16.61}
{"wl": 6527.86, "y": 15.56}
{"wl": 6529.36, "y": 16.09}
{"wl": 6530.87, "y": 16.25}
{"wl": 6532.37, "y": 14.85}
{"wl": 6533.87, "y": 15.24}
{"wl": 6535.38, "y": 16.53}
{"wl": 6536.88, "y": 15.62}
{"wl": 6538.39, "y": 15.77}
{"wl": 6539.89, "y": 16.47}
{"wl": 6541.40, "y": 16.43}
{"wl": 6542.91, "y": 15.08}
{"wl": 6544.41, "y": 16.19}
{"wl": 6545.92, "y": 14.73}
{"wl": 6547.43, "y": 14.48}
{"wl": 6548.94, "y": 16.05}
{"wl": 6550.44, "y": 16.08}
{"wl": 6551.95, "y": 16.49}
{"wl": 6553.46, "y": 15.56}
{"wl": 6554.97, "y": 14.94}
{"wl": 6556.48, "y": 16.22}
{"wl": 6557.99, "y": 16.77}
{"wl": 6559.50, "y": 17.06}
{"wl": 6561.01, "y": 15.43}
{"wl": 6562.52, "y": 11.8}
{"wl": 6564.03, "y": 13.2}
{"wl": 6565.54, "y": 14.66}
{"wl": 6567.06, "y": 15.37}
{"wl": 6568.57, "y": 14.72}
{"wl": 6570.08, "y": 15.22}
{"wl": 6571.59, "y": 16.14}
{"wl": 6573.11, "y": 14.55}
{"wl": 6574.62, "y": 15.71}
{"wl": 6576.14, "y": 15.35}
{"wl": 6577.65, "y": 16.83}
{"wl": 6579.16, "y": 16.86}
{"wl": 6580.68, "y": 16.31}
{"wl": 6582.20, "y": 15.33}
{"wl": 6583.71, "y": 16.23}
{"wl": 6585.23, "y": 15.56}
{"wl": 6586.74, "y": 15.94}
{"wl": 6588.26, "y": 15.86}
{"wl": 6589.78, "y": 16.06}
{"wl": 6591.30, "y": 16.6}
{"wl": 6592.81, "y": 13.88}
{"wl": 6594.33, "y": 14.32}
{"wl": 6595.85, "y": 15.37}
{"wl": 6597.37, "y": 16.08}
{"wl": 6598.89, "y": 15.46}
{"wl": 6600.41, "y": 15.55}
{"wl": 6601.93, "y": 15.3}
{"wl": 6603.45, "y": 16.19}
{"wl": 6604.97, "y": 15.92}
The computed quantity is 14.72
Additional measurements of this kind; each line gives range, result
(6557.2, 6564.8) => 11.8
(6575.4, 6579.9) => 15.35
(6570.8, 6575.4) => 14.55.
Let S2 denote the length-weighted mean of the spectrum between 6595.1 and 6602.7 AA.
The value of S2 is 15.5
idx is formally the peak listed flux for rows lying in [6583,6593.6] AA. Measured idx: 16.6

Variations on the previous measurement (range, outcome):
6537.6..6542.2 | 16.47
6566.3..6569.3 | 15.37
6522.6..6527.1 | 16.61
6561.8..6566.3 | 14.66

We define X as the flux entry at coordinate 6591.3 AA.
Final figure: 16.6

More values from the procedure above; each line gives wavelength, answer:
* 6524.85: 15.82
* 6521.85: 15.73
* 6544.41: 16.19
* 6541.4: 16.43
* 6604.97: 15.92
